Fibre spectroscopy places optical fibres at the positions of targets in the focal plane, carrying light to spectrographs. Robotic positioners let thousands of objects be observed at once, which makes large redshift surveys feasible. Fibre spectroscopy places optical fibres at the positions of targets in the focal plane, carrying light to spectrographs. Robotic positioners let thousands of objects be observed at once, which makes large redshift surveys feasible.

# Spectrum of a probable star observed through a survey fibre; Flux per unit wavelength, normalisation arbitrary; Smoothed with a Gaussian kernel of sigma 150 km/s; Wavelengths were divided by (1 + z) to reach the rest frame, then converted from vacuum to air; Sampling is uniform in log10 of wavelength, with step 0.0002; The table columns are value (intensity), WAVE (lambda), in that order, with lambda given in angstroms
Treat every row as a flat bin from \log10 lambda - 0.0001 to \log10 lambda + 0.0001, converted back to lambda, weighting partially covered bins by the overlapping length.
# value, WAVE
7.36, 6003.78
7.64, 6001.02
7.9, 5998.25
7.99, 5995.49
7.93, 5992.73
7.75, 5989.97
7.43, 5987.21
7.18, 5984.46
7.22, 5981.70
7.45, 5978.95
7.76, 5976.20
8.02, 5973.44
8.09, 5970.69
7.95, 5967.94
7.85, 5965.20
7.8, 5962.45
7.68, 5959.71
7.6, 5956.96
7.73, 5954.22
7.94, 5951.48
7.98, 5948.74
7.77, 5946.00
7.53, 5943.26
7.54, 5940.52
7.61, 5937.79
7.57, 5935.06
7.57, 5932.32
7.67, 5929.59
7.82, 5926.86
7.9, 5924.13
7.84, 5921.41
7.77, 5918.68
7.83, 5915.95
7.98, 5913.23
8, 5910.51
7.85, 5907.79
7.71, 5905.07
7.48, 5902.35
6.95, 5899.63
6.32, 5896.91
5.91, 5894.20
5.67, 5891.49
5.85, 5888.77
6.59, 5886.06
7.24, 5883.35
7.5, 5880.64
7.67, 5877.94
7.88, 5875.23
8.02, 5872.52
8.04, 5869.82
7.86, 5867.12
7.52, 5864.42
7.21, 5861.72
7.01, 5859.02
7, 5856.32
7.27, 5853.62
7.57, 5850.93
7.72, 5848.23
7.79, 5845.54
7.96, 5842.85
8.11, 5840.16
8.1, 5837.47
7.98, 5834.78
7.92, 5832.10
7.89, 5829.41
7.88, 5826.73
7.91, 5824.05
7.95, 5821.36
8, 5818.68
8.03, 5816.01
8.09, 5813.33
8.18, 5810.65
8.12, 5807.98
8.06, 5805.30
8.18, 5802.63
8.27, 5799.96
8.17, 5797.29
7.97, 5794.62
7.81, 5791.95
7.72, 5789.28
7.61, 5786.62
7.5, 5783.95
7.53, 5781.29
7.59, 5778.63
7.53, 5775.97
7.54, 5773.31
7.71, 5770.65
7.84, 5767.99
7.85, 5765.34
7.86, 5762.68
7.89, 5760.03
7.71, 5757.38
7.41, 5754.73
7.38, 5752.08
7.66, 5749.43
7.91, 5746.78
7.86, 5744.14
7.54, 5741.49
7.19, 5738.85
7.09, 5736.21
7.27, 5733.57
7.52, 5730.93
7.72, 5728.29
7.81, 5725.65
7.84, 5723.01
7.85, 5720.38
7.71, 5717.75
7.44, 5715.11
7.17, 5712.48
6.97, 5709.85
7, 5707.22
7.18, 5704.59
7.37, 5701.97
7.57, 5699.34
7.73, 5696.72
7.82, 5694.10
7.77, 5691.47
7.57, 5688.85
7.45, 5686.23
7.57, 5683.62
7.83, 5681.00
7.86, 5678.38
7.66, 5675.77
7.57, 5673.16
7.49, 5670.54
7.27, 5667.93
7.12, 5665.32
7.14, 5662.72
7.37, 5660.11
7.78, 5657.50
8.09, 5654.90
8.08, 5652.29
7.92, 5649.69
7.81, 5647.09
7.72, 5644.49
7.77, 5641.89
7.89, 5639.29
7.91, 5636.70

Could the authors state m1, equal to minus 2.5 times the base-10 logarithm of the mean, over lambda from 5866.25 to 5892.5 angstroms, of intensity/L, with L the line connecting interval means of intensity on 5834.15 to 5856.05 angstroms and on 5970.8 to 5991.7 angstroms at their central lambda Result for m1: 0.07 mag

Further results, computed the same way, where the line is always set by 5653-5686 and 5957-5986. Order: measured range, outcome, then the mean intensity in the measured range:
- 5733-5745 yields 0.03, 7.38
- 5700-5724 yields 0.03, 7.39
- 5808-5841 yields -0.05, 8.01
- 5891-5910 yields 0.11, 6.95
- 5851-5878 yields 0.02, 7.54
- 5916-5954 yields -0.01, 7.73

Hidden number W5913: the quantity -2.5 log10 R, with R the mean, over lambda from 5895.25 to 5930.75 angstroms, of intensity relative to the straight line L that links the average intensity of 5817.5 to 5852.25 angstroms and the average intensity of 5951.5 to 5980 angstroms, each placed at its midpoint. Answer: 0.03 mag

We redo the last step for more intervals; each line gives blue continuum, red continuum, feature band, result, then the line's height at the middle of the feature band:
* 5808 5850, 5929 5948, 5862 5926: 0.056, 7.76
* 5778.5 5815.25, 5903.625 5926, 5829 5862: 0.033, 7.9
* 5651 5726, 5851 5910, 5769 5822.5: -0.076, 7.35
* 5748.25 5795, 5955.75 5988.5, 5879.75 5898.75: 0.192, 7.67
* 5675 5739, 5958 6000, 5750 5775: -0.017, 7.57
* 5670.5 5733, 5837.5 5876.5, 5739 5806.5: -0.021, 7.6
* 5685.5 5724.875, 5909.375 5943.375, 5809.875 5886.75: -0.009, 7.66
